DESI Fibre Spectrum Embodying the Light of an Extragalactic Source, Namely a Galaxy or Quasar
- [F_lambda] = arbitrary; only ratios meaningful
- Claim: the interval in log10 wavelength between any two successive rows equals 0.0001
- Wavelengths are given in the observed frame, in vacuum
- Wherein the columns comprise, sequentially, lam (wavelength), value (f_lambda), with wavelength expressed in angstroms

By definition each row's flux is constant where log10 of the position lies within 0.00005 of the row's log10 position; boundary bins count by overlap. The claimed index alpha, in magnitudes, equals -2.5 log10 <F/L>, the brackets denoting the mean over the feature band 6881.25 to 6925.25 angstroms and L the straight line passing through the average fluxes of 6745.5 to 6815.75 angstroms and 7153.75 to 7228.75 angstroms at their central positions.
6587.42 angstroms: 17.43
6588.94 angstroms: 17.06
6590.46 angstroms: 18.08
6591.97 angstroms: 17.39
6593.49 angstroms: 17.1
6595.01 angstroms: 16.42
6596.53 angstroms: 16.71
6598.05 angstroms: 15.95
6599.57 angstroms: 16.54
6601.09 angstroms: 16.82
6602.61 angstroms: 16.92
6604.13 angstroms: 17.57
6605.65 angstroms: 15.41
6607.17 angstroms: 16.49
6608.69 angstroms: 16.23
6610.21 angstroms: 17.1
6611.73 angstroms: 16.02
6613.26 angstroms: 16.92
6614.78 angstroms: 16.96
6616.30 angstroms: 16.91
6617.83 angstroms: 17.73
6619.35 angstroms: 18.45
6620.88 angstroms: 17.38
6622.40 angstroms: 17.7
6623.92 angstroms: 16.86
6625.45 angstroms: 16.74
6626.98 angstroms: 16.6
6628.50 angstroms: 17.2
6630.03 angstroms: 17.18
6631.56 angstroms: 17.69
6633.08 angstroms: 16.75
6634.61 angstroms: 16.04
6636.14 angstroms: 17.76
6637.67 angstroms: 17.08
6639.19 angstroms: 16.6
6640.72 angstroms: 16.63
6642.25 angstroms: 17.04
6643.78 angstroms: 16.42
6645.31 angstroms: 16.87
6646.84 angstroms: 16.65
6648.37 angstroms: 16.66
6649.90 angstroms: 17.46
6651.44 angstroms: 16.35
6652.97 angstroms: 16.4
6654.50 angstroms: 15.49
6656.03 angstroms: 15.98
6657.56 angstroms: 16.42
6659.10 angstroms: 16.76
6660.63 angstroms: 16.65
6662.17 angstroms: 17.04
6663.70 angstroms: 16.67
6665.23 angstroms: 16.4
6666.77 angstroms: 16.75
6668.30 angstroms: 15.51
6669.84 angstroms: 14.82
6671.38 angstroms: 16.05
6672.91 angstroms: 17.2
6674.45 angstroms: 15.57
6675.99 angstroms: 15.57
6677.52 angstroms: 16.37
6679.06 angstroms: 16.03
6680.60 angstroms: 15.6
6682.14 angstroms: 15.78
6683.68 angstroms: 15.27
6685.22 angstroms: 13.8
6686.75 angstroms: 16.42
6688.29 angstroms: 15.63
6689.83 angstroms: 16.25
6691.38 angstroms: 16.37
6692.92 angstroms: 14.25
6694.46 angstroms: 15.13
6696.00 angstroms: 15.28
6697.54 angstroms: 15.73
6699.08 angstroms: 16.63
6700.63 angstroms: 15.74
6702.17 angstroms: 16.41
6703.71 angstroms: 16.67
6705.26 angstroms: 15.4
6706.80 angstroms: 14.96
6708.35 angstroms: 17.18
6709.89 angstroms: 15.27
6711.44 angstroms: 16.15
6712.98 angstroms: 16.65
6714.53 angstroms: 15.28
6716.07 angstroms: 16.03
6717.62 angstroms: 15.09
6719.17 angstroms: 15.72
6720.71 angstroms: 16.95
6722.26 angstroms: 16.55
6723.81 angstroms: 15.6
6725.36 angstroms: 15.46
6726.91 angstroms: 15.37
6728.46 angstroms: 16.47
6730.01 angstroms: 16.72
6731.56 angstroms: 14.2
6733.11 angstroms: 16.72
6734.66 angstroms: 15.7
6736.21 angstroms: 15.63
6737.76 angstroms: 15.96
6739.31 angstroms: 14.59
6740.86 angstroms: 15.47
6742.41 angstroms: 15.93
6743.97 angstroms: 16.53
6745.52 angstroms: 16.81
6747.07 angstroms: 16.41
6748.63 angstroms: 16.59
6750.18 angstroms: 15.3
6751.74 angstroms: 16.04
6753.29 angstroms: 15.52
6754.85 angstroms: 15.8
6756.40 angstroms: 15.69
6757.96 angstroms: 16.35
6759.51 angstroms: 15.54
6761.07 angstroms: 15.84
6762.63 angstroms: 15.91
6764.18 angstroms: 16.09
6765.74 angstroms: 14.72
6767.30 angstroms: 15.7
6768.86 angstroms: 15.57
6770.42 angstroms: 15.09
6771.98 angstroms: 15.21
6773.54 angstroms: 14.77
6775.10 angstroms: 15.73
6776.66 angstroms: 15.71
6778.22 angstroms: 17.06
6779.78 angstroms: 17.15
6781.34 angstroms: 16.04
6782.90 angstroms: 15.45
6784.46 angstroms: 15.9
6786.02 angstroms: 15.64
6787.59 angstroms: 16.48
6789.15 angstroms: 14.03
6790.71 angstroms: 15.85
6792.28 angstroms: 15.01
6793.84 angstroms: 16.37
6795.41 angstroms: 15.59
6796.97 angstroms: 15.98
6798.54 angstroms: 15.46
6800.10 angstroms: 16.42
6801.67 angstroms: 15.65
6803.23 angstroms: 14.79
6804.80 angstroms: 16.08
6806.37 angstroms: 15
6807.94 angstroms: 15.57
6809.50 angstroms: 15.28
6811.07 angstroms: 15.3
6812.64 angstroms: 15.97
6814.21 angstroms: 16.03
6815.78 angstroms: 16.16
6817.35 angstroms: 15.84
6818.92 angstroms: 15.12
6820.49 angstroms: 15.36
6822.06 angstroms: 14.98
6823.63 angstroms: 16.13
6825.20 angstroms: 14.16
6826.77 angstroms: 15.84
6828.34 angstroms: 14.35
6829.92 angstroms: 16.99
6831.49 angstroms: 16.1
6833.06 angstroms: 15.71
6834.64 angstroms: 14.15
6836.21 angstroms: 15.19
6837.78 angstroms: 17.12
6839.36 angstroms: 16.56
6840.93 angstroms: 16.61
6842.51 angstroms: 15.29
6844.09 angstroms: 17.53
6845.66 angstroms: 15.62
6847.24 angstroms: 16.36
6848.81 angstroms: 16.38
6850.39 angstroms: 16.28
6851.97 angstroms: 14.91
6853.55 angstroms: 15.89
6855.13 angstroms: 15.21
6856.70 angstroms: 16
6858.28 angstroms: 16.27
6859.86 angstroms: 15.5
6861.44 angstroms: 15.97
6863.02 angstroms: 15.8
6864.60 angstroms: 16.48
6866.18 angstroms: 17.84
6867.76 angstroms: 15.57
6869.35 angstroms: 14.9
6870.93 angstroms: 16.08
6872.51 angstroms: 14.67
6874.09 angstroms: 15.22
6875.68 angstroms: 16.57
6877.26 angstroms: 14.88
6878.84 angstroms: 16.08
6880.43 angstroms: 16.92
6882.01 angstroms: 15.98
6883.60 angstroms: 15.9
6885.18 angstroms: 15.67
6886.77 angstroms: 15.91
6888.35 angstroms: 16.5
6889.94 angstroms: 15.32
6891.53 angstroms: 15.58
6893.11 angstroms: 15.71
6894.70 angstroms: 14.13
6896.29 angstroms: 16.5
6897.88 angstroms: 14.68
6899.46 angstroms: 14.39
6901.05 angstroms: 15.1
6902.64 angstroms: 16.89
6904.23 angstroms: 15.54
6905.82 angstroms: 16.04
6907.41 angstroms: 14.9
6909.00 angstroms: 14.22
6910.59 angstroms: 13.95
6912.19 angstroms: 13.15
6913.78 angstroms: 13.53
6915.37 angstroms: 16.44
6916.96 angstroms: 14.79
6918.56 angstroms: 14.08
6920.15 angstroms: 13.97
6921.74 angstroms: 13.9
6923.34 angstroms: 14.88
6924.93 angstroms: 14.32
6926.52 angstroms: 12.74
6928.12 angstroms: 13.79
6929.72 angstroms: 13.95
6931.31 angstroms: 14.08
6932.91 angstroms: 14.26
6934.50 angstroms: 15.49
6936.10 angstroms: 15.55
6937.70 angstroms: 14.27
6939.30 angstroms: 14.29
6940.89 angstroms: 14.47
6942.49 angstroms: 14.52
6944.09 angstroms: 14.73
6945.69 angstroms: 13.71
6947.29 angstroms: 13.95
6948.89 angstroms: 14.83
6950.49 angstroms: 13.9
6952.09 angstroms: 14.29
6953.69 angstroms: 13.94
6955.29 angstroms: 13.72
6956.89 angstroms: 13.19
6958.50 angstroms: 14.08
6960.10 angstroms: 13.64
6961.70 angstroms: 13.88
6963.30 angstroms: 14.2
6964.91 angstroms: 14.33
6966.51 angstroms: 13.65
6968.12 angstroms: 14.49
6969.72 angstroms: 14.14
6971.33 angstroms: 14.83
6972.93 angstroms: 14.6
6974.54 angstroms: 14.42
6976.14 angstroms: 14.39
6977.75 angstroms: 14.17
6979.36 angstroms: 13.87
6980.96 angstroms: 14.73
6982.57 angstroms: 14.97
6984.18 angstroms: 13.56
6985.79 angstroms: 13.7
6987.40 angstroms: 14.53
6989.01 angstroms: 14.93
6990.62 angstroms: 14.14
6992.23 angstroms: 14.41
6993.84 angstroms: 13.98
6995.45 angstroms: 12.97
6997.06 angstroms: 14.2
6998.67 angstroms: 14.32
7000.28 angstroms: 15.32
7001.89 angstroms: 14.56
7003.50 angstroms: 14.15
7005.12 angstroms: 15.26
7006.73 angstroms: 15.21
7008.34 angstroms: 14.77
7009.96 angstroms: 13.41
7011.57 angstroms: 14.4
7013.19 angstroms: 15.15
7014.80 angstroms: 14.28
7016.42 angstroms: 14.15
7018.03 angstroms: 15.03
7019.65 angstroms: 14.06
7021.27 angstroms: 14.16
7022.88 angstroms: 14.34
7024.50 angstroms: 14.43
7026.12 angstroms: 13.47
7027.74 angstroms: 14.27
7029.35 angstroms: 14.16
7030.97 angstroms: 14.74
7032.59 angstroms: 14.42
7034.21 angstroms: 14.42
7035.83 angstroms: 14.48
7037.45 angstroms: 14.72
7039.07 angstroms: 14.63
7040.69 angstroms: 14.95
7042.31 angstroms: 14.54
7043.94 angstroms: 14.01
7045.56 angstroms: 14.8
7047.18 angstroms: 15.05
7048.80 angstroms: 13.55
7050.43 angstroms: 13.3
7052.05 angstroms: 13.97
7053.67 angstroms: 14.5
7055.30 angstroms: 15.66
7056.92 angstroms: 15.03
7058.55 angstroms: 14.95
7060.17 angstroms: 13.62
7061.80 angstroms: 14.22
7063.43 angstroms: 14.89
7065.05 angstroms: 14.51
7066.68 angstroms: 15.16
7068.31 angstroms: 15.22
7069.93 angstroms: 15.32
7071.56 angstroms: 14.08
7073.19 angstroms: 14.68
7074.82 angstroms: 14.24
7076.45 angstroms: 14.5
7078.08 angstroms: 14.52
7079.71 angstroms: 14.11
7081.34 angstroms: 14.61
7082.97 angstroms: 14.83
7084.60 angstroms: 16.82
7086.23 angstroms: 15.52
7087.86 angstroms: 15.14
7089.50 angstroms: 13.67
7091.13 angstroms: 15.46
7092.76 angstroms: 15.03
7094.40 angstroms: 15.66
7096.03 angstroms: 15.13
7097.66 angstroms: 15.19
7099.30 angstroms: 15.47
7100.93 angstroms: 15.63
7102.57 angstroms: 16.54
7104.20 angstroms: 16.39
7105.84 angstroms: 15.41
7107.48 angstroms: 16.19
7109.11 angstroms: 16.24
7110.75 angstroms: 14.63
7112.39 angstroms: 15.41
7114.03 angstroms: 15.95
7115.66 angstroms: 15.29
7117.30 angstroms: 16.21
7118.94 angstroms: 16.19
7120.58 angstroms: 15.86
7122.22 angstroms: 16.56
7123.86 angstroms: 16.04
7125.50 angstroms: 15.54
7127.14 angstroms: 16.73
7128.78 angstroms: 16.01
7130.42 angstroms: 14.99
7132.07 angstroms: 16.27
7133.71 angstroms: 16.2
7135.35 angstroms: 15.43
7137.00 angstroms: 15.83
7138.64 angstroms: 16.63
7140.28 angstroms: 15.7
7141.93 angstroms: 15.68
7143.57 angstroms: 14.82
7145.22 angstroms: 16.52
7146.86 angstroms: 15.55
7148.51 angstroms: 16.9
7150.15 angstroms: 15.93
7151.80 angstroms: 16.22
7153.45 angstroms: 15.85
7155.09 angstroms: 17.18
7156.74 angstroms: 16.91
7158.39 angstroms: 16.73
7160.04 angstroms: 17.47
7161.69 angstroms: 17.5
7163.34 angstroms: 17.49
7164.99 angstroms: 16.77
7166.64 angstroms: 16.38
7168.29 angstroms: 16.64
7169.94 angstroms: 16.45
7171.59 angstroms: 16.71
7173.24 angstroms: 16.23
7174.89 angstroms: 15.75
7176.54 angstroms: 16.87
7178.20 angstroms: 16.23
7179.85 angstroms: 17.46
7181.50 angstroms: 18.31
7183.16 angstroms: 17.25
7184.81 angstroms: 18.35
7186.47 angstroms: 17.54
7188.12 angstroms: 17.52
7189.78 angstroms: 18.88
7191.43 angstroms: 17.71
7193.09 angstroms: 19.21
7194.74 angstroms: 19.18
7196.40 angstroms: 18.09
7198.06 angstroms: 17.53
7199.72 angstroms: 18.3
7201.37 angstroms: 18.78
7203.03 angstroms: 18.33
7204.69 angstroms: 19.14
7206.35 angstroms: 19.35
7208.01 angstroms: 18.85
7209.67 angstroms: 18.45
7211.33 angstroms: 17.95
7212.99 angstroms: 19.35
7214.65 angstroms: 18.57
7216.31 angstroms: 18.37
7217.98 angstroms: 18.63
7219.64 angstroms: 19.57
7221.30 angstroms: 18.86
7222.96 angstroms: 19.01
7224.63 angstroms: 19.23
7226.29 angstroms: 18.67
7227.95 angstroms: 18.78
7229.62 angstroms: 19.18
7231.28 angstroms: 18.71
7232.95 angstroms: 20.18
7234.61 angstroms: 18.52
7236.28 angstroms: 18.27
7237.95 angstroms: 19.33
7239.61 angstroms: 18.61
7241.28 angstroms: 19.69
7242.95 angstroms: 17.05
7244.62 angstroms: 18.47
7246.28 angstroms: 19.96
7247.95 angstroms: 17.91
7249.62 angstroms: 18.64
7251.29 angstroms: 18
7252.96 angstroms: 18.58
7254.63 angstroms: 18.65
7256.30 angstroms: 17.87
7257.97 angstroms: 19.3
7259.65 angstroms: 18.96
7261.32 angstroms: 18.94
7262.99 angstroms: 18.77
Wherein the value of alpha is 0.090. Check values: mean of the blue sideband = 15.7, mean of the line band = 15.1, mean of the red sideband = 17.9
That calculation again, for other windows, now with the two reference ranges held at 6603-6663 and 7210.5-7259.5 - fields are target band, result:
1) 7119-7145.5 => 0.16 mag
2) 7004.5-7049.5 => 0.24 mag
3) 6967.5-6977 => 0.23 mag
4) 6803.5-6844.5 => 0.12 mag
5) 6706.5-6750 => 0.08 mag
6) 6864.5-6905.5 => 0.12 mag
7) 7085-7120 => 0.18 mag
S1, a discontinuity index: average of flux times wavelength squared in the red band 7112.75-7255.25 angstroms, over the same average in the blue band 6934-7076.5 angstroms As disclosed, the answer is 1.28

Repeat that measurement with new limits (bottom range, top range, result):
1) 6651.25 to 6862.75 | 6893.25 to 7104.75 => 0.99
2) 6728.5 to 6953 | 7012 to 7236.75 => 1.14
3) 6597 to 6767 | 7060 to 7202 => 1.13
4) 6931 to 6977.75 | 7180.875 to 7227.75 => 1.39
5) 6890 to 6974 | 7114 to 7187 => 1.21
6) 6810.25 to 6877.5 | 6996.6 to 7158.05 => 1.02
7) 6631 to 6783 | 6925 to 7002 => 0.96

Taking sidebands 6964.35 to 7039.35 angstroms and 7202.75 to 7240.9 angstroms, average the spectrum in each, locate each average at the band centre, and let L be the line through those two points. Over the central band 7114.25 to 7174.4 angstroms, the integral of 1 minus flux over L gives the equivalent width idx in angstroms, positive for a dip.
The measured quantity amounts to 3.6 angstroms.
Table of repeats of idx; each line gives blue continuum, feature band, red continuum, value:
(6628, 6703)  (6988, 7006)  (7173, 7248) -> 3.26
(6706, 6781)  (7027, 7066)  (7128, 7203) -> 5.00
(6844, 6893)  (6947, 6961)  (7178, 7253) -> 2.21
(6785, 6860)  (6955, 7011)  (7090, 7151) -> 5.36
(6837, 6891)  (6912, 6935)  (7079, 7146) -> 2.42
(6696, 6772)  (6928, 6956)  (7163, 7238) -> 4.22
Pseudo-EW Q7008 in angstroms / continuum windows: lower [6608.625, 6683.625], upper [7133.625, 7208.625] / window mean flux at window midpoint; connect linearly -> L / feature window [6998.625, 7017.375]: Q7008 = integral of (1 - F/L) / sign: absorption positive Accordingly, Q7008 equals 2.6 angstroms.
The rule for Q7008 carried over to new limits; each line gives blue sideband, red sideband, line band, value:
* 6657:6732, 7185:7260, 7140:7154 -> 1.80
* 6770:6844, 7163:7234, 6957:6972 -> 2.32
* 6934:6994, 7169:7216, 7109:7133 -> 1.35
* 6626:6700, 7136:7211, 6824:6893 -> 3.22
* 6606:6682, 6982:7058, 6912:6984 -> 2.82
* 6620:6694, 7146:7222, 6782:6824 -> 2.83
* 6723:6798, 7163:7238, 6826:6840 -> 0.34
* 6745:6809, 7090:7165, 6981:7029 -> 4.72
